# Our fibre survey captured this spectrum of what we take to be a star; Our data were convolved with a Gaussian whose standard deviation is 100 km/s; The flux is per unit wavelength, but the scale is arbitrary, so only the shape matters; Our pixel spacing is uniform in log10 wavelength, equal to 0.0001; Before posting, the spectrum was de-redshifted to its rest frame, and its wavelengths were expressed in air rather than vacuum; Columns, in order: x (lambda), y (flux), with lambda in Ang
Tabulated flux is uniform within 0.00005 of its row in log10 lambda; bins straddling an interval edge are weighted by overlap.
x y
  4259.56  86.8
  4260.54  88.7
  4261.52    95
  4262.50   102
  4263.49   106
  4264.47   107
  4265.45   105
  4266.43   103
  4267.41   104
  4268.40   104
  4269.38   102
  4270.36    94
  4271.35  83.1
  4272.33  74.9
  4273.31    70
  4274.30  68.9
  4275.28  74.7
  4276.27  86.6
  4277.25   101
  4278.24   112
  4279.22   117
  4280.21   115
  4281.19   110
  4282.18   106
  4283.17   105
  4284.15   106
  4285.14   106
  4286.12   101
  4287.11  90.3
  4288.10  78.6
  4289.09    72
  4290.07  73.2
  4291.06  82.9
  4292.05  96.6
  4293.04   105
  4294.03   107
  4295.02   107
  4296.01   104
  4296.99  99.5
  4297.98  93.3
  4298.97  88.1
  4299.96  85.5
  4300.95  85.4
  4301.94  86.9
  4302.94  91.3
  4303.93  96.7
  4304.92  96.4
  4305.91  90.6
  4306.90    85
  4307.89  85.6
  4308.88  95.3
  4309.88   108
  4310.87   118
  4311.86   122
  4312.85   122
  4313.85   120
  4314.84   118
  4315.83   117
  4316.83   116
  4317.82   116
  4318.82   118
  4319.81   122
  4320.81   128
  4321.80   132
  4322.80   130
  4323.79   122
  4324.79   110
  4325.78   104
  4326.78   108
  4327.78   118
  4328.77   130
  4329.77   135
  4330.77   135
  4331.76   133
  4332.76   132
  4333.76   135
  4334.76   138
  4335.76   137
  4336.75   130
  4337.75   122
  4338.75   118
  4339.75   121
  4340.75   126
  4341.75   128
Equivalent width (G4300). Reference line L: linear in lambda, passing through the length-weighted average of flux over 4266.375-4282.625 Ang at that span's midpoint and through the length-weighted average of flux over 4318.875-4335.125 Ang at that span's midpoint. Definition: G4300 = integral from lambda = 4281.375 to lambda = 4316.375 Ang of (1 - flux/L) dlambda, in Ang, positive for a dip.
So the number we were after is 3.4 Ang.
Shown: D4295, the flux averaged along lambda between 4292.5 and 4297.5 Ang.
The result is 104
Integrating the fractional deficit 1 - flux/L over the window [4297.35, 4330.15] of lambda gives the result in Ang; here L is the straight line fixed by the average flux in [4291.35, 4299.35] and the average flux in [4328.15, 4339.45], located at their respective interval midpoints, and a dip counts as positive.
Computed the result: 1.8 Ang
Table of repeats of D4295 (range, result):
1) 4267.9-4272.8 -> 91.6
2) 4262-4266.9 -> 105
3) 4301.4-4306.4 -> 92.2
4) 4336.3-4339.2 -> 123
